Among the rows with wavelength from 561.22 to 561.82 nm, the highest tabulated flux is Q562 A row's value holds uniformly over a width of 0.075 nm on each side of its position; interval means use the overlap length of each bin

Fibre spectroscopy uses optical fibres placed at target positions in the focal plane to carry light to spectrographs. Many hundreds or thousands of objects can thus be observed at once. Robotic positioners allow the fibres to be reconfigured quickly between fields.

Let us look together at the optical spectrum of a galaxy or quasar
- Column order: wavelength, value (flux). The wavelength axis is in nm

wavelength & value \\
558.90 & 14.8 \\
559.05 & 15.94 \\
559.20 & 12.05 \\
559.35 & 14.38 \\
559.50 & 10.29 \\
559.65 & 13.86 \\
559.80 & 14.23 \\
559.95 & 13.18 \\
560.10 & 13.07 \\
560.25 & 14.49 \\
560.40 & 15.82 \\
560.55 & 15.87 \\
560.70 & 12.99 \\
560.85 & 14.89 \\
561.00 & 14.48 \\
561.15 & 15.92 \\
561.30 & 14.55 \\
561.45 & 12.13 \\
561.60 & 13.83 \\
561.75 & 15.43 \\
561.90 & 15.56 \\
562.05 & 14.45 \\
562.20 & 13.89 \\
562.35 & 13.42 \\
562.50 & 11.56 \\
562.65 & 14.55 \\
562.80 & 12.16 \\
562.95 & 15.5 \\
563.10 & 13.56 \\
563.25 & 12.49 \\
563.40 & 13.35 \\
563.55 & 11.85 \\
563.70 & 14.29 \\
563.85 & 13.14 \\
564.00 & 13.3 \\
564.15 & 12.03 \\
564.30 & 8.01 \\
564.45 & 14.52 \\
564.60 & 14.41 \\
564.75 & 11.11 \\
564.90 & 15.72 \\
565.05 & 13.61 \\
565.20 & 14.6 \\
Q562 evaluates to 15.43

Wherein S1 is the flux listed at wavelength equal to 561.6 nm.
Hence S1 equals 13.83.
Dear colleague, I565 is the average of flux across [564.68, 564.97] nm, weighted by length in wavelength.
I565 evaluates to 13.4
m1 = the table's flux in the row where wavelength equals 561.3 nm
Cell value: 14.55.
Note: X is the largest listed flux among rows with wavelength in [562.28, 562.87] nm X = 14.55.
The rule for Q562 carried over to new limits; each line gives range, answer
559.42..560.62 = 15.87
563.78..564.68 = 14.52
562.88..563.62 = 15.5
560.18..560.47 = 15.82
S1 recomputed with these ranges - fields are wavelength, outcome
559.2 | 12.05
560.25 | 14.49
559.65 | 13.86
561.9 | 15.56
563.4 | 13.35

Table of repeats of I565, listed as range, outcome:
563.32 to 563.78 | 13.2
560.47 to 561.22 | 14.8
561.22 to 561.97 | 14.3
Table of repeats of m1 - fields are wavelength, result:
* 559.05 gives 15.94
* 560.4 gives 15.82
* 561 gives 14.48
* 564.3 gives 8.01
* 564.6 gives 14.41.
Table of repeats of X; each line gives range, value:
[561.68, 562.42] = 15.56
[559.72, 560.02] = 14.23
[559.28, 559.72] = 14.38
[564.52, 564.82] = 14.41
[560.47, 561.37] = 15.92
